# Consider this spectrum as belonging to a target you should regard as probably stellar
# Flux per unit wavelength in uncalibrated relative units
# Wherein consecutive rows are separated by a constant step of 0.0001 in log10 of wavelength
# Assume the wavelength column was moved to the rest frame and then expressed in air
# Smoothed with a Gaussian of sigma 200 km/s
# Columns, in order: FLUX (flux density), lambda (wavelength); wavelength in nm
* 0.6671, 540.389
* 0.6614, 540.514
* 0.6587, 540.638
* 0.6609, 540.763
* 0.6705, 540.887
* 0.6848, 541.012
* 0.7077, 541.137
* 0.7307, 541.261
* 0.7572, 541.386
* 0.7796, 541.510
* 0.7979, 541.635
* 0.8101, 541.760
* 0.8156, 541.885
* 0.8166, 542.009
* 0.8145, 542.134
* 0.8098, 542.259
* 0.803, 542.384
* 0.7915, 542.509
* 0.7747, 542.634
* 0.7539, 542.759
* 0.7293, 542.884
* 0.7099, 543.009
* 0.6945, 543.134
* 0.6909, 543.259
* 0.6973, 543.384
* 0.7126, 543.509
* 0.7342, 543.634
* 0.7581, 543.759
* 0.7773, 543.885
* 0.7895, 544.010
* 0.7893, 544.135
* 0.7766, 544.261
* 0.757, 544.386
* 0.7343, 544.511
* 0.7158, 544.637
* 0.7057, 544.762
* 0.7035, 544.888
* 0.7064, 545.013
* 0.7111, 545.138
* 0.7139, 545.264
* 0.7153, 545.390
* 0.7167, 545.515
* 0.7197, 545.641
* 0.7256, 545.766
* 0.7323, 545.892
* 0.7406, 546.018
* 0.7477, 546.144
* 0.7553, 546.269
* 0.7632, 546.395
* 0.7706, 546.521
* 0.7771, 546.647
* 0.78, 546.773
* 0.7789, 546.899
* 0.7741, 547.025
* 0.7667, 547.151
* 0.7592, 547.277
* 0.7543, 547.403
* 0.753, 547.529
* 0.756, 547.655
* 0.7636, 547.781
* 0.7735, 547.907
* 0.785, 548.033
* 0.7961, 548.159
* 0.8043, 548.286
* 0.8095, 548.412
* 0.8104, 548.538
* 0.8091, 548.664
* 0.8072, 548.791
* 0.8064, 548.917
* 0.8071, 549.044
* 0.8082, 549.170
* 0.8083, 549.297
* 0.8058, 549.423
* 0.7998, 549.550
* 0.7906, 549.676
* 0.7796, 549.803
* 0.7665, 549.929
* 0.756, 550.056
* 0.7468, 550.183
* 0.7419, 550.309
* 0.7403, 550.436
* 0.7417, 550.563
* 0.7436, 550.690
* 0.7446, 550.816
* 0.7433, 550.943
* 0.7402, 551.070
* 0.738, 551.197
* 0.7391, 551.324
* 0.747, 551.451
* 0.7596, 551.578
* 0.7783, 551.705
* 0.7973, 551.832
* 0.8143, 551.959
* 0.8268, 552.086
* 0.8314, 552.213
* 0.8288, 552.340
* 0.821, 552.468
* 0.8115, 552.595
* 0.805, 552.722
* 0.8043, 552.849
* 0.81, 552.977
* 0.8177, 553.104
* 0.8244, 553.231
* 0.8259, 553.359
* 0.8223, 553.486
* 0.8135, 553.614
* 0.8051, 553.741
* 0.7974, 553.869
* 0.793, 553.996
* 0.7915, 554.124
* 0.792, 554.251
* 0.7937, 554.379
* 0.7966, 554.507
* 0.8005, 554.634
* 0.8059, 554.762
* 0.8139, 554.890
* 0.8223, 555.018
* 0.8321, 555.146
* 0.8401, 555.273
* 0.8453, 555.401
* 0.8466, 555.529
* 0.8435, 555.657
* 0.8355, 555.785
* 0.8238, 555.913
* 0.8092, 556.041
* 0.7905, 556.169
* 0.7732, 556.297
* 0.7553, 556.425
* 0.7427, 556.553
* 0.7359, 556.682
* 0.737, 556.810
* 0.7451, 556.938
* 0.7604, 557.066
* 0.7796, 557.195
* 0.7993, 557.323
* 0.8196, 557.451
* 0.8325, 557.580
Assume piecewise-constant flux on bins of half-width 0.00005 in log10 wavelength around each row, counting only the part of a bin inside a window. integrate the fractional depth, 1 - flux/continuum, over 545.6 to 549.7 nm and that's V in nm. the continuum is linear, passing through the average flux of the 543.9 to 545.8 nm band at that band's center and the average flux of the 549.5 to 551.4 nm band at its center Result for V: -0.18 nm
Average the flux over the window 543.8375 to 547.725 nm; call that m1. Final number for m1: 0.747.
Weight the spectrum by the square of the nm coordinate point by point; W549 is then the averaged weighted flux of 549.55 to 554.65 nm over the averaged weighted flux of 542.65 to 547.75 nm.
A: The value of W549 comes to 1.09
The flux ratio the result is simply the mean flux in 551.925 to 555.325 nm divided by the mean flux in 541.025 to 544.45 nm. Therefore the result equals 1.1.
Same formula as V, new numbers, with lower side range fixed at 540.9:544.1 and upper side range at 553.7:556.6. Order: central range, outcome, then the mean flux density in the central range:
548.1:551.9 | 0.052 nm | 0.775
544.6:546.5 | 0.106 nm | 0.726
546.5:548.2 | 0.012 nm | 0.77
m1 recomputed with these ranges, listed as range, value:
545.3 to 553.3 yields 0.776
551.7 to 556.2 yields 0.815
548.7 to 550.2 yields 0.791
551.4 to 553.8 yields 0.808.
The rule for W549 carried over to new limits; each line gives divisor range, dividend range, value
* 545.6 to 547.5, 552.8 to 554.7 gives 1.09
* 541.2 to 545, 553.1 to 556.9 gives 1.11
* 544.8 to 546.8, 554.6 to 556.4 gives 1.15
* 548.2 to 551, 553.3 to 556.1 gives 1.06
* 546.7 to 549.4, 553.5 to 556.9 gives 1.05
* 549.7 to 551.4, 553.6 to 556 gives 1.11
